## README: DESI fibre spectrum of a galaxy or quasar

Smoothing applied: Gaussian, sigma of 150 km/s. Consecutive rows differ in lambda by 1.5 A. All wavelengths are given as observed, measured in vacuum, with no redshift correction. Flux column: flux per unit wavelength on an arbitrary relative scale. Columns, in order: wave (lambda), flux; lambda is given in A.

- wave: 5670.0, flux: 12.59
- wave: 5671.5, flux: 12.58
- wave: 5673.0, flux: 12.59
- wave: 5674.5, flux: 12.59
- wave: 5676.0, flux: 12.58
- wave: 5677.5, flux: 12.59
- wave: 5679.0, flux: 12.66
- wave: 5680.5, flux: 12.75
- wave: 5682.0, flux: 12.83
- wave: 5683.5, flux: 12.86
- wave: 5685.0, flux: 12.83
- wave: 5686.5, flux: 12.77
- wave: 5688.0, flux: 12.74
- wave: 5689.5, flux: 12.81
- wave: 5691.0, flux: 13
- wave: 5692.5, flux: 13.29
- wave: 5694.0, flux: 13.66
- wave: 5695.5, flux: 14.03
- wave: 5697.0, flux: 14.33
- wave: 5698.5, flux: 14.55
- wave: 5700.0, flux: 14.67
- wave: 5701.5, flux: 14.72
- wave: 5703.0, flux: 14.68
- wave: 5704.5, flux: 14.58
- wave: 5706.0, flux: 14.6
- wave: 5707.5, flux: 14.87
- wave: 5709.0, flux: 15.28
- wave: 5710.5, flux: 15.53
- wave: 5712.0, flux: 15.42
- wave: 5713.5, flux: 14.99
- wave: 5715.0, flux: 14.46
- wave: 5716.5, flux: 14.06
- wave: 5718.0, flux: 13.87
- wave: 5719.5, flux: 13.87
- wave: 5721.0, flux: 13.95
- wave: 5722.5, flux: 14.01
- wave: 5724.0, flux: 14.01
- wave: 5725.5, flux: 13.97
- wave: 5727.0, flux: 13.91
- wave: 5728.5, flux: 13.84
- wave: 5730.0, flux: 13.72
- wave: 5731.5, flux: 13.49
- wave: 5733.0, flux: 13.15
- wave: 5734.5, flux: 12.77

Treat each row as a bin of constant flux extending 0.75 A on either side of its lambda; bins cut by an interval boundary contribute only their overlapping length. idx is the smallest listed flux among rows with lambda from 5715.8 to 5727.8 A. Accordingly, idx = 13.87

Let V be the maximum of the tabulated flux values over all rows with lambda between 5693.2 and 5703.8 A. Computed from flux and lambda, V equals 14.72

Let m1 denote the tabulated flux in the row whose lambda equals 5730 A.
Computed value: 13.72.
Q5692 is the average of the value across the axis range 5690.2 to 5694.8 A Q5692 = 13.3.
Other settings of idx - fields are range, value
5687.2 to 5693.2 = 12.74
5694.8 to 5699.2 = 14.03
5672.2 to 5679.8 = 12.58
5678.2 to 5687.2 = 12.66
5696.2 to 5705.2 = 14.33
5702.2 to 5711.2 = 14.58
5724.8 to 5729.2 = 13.84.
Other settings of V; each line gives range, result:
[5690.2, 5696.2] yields 14.03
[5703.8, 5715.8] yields 15.53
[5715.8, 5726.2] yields 14.06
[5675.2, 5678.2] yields 12.59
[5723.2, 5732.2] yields 14.01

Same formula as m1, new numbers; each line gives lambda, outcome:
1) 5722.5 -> 14.01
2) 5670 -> 12.59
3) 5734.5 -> 12.77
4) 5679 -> 12.66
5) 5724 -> 14.01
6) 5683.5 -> 12.86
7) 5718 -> 13.87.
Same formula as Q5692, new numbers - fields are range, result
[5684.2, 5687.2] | 12.8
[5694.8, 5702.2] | 14.5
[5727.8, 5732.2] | 13.7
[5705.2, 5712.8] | 15.1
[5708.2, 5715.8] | 15.1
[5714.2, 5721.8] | 14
